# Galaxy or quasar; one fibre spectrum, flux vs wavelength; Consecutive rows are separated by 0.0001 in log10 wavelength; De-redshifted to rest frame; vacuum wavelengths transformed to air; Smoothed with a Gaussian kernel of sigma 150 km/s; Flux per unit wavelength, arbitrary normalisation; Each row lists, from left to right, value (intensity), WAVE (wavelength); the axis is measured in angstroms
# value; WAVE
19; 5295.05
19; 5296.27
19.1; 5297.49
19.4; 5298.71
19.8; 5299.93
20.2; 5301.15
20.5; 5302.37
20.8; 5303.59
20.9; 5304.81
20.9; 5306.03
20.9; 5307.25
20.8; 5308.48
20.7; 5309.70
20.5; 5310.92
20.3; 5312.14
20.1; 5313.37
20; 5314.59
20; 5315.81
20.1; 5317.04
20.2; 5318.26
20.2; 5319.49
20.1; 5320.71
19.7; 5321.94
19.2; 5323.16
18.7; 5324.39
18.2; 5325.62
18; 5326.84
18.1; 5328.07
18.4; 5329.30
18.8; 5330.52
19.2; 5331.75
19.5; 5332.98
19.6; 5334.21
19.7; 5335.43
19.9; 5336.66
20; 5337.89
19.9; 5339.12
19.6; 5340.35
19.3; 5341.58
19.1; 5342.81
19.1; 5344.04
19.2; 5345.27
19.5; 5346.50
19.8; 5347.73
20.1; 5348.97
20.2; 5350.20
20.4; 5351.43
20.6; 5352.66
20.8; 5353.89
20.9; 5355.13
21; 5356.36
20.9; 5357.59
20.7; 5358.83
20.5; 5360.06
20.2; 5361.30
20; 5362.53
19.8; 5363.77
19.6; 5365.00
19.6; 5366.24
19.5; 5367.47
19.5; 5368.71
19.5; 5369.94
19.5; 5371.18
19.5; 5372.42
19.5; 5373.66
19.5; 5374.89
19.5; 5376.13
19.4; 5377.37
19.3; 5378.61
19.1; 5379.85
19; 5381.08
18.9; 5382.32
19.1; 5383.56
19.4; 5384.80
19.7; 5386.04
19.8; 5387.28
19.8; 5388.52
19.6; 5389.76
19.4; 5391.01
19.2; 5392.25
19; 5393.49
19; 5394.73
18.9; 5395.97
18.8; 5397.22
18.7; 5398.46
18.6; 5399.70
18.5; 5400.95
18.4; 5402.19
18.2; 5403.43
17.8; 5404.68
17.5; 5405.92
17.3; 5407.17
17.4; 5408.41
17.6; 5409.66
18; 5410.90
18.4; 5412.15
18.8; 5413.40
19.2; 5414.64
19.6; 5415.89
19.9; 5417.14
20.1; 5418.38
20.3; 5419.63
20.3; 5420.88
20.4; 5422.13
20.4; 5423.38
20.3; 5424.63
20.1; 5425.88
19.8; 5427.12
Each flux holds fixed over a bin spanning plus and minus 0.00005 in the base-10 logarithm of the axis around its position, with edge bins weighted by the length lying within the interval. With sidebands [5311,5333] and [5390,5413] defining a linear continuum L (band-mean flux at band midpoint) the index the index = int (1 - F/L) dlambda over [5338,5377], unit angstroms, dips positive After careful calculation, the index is -1.95 angstroms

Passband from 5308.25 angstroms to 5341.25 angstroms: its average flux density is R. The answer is 19.6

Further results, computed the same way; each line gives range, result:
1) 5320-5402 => 19.5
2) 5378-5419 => 18.9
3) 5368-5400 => 19.3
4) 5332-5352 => 19.7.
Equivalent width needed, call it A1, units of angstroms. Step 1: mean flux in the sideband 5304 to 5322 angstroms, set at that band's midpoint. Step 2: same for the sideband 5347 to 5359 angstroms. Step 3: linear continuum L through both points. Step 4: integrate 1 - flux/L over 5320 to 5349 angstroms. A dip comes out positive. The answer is 1.7 angstroms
